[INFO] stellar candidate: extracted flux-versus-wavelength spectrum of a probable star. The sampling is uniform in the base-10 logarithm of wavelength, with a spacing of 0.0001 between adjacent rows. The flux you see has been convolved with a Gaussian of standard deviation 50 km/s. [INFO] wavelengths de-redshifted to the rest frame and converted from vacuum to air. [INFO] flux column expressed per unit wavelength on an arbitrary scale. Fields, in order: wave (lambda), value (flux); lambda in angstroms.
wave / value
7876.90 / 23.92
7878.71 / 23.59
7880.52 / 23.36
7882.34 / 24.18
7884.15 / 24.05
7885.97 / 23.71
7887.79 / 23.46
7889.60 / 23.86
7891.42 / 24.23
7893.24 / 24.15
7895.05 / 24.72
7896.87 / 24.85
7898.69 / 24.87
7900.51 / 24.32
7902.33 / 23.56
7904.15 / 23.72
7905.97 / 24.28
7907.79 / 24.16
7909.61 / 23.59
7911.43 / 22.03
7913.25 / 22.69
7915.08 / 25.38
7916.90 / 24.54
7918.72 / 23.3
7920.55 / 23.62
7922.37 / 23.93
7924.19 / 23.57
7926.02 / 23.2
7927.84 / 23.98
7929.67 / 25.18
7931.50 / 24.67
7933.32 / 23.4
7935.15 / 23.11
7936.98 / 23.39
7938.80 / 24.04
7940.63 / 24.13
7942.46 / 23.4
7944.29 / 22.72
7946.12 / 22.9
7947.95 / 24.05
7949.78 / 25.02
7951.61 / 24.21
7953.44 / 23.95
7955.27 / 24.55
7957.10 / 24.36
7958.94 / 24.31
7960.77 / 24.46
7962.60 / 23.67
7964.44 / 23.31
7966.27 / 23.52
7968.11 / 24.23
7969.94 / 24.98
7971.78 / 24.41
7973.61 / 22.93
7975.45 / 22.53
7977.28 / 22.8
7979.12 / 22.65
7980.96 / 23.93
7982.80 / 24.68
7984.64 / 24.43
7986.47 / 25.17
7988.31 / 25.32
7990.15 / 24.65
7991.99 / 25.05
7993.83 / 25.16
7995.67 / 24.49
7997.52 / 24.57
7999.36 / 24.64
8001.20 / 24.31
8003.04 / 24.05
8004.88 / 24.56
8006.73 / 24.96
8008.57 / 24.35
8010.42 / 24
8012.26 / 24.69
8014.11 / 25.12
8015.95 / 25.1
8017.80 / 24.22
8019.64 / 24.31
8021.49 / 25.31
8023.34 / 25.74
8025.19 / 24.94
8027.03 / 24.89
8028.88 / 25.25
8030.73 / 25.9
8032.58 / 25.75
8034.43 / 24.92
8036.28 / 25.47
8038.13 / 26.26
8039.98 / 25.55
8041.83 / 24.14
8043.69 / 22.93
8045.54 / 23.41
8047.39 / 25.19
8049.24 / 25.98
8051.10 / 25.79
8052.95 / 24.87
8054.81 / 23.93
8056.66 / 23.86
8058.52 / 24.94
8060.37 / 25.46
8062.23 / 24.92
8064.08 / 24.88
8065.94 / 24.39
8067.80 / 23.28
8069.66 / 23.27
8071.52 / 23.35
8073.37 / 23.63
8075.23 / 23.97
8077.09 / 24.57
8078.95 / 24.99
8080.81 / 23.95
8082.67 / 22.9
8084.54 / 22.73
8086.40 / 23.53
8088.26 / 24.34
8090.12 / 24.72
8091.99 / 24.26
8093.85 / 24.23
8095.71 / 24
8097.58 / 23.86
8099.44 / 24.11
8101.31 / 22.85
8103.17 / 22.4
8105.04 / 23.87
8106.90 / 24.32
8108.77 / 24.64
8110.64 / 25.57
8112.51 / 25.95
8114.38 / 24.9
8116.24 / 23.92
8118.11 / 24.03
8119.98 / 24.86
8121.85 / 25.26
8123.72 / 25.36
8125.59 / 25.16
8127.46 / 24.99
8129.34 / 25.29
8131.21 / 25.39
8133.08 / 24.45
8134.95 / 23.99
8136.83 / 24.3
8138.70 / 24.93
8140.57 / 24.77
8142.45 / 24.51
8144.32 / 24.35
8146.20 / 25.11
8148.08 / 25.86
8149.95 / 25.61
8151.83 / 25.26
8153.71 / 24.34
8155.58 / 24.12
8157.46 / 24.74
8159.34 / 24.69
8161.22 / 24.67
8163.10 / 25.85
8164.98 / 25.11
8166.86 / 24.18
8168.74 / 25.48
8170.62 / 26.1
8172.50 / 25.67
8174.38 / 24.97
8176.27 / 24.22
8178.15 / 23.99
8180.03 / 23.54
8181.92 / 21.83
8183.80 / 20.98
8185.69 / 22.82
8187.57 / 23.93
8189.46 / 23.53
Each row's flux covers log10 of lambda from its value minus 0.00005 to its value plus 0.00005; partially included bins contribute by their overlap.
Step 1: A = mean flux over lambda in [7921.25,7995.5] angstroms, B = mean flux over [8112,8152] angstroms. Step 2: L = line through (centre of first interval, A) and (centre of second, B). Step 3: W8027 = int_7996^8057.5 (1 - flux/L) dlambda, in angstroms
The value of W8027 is -1.15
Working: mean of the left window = 24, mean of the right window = 24.9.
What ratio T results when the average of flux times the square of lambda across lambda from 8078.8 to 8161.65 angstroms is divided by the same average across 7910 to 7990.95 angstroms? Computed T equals 1.1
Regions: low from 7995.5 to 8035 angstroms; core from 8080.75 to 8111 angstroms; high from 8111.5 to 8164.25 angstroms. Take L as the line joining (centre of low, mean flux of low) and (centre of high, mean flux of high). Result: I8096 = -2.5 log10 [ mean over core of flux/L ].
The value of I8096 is 0.04 mag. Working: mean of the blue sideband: 24.8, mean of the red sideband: 24.9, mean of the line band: 23.9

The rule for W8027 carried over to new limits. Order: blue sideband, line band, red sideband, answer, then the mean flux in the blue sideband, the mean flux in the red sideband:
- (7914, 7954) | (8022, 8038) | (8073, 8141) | -0.8 angstroms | 23.9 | 24.4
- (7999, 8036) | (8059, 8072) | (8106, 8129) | 0.3 angstroms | 24.9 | 24.9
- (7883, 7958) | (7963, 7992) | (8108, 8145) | 0.2 angstroms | 23.9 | 24.8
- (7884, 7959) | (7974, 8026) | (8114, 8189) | -0.7 angstroms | 23.9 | 24.6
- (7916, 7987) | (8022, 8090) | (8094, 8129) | -0.9 angstroms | 23.9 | 24.5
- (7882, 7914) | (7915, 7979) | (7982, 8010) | 1.2 angstroms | 23.9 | 24.7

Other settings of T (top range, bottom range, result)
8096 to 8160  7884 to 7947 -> 1.09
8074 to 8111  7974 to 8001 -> 1.01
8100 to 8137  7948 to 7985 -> 1.07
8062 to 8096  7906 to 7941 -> 1.05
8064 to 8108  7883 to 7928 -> 1.04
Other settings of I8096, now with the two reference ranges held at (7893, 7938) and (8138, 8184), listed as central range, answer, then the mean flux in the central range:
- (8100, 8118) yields 0.01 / 24.3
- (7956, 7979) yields 0.01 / 23.8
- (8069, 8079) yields 0.02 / 23.9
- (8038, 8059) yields -0.02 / 24.7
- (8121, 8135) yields -0.02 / 25.1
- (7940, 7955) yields 0.01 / 23.8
